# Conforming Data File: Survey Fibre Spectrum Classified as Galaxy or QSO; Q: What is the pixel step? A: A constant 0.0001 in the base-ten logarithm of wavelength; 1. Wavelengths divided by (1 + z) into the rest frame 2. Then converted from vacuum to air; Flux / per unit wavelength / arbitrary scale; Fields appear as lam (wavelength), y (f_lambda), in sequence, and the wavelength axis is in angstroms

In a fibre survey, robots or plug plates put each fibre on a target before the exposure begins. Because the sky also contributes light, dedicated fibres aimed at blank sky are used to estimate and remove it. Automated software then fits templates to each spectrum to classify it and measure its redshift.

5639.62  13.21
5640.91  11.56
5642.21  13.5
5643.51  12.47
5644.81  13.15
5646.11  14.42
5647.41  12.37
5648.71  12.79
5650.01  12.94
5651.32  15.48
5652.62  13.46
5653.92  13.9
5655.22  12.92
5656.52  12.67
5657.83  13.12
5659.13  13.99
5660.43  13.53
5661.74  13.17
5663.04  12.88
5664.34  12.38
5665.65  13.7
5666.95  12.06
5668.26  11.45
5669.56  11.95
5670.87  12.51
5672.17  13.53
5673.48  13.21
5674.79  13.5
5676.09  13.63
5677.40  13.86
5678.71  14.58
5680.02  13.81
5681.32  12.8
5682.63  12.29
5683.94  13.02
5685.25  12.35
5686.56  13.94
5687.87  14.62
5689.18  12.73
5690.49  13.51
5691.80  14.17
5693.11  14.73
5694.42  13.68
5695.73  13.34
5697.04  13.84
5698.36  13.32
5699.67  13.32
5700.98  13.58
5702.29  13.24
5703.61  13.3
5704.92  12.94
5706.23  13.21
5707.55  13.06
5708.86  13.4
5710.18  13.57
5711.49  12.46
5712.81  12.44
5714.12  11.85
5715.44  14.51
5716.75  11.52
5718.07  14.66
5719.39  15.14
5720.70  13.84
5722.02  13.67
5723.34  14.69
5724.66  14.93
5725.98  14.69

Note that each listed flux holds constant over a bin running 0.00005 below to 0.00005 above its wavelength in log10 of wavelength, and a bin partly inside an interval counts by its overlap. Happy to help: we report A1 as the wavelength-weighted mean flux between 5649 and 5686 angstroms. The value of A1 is 13.2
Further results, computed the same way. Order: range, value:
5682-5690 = 13.2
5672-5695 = 13.6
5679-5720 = 13.4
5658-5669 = 12.9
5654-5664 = 13.2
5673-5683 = 13.5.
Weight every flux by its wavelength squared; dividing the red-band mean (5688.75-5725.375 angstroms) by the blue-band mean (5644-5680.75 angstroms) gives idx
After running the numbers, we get 1.04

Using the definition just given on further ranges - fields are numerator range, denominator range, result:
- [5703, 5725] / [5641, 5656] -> 1.03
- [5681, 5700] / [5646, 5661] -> 1.01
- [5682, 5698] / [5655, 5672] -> 1.06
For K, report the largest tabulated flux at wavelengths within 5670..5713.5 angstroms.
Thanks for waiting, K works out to 14.73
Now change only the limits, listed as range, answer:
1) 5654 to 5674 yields 13.99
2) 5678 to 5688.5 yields 14.62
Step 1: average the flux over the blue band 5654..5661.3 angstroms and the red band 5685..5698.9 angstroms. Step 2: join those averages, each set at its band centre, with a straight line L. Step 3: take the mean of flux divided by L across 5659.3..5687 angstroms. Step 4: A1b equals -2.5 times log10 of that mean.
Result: 0.033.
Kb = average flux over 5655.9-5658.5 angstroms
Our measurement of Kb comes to 12.9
